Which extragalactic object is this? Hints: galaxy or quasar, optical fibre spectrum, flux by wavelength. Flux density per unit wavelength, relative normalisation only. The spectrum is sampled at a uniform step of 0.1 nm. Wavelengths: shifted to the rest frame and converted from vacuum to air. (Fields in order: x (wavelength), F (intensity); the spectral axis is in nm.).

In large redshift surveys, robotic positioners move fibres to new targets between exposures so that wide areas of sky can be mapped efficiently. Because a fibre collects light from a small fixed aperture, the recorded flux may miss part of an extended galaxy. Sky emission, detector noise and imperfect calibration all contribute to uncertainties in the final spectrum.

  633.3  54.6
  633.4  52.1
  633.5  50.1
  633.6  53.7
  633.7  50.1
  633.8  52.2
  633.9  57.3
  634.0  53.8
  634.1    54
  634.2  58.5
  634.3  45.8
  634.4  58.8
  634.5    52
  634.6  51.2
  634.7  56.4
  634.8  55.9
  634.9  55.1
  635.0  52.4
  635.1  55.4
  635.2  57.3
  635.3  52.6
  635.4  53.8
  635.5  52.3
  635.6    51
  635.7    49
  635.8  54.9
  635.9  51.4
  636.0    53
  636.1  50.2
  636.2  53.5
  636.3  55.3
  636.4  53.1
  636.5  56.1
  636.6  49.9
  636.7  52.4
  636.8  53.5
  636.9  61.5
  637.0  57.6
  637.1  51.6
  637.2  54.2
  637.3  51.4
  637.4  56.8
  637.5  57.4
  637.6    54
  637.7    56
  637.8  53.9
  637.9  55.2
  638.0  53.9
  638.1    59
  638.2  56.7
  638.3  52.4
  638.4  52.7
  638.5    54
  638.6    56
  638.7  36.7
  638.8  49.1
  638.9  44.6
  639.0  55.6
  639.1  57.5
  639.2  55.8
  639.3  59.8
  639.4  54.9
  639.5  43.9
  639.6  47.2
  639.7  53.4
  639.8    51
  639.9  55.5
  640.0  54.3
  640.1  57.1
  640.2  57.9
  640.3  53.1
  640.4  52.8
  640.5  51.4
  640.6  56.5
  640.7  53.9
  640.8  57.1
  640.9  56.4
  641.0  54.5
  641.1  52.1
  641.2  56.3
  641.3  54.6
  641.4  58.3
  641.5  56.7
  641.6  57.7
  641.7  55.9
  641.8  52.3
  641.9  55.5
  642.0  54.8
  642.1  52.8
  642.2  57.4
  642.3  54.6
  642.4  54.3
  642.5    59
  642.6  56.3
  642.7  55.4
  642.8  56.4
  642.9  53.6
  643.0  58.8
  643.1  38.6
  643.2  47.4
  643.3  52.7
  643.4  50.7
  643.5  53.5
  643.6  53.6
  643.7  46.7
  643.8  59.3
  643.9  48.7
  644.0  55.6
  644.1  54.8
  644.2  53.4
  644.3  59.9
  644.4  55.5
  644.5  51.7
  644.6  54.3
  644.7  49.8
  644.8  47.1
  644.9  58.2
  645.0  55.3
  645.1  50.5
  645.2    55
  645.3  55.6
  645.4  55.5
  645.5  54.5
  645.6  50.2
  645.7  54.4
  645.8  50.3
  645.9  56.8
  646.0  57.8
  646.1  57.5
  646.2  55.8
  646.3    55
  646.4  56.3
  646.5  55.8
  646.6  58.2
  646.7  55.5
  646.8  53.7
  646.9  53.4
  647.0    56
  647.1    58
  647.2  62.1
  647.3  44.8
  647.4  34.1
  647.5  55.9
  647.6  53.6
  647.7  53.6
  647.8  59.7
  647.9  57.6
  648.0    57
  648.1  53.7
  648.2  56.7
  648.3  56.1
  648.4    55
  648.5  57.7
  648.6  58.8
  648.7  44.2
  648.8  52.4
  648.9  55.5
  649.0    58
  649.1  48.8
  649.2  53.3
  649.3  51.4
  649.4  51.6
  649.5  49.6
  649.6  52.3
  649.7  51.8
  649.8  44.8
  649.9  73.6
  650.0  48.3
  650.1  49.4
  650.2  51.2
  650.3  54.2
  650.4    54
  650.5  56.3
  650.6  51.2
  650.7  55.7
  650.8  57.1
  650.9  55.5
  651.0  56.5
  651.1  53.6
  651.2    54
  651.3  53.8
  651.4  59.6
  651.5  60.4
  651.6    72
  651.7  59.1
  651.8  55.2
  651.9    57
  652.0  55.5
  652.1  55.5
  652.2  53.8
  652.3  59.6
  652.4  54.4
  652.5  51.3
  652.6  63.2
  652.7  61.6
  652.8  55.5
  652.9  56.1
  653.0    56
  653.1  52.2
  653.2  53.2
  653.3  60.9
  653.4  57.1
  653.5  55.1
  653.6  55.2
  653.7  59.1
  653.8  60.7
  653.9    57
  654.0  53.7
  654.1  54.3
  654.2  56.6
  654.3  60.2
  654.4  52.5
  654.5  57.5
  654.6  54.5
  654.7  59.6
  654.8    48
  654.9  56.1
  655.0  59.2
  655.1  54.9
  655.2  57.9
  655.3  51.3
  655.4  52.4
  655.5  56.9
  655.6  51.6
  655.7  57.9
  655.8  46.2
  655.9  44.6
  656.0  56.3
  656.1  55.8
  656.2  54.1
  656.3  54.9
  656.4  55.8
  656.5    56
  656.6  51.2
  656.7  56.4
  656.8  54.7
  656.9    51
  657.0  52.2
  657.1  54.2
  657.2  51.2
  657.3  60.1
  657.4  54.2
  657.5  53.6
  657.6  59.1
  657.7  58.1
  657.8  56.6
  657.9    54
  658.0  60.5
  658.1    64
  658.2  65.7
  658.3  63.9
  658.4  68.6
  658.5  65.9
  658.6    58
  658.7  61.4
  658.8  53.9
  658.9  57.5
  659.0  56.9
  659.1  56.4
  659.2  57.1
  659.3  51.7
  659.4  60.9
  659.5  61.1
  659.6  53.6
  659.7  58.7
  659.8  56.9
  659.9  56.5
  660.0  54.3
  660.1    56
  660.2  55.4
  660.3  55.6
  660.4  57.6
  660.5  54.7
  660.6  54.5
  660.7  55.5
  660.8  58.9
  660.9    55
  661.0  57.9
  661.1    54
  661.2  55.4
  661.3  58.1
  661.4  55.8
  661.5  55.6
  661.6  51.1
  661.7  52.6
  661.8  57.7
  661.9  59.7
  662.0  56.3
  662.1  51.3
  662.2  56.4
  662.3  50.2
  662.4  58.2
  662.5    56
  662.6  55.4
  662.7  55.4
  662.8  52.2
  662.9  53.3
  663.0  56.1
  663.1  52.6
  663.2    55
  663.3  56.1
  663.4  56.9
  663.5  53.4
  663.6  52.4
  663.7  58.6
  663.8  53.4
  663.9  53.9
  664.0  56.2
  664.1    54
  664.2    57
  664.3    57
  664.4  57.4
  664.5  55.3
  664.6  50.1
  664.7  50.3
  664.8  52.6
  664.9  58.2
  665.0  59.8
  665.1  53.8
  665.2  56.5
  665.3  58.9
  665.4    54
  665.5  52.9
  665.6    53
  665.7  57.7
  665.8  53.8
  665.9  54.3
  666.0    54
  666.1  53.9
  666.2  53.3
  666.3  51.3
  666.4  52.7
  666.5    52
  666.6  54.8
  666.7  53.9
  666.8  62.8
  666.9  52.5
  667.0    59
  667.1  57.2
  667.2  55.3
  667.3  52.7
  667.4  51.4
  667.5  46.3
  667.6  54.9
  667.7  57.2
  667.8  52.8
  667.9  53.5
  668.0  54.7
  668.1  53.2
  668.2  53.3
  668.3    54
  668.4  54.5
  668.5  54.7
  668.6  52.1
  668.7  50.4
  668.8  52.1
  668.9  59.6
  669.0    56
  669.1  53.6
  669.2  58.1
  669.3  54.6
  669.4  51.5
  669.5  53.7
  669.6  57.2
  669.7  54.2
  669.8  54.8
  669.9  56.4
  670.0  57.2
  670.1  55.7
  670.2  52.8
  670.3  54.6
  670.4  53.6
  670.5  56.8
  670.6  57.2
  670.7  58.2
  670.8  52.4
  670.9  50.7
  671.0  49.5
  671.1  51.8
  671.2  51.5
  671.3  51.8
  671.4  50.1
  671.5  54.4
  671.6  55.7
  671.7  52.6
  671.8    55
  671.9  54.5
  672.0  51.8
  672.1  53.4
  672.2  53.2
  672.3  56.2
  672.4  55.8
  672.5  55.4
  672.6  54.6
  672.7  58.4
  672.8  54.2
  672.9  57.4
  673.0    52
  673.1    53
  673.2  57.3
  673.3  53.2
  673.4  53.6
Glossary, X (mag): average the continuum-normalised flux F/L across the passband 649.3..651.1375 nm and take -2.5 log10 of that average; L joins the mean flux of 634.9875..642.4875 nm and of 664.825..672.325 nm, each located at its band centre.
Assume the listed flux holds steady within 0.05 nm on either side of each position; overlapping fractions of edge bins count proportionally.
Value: 0.01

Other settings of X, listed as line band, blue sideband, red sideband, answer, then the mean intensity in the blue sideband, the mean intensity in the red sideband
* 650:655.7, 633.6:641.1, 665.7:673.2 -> -0.040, 53.7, 54.2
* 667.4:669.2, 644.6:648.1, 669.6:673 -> 0.011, 54.2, 54.3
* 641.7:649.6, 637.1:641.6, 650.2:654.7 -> 0.025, 53.9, 56.5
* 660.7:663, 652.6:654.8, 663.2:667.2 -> 0.003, 56.6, 55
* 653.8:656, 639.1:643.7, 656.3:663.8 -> 0.021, 54.1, 56.3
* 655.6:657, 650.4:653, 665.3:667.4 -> 0.056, 56.9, 54.6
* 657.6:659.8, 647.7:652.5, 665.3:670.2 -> -0.085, 55.1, 54.4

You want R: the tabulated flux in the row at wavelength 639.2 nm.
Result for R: 55.8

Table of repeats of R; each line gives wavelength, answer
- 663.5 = 53.4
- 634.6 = 51.2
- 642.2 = 57.4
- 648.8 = 52.4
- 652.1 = 55.5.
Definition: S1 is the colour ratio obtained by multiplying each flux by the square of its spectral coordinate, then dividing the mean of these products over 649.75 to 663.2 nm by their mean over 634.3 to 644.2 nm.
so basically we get 1.10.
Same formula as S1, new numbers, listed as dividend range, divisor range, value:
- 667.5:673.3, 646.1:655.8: 1.04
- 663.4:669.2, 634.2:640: 1.12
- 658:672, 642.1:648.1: 1.09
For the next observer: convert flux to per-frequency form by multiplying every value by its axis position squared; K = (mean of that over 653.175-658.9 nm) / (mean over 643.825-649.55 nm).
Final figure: 1.07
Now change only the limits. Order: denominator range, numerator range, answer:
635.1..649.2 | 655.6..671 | 1.09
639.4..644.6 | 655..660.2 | 1.10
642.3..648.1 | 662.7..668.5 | 1.08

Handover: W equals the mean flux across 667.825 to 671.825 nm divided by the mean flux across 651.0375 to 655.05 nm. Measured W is 1.0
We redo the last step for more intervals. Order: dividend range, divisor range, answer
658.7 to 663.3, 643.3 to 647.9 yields 1.03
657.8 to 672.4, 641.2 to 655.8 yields 1.01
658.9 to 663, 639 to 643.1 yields 1.02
